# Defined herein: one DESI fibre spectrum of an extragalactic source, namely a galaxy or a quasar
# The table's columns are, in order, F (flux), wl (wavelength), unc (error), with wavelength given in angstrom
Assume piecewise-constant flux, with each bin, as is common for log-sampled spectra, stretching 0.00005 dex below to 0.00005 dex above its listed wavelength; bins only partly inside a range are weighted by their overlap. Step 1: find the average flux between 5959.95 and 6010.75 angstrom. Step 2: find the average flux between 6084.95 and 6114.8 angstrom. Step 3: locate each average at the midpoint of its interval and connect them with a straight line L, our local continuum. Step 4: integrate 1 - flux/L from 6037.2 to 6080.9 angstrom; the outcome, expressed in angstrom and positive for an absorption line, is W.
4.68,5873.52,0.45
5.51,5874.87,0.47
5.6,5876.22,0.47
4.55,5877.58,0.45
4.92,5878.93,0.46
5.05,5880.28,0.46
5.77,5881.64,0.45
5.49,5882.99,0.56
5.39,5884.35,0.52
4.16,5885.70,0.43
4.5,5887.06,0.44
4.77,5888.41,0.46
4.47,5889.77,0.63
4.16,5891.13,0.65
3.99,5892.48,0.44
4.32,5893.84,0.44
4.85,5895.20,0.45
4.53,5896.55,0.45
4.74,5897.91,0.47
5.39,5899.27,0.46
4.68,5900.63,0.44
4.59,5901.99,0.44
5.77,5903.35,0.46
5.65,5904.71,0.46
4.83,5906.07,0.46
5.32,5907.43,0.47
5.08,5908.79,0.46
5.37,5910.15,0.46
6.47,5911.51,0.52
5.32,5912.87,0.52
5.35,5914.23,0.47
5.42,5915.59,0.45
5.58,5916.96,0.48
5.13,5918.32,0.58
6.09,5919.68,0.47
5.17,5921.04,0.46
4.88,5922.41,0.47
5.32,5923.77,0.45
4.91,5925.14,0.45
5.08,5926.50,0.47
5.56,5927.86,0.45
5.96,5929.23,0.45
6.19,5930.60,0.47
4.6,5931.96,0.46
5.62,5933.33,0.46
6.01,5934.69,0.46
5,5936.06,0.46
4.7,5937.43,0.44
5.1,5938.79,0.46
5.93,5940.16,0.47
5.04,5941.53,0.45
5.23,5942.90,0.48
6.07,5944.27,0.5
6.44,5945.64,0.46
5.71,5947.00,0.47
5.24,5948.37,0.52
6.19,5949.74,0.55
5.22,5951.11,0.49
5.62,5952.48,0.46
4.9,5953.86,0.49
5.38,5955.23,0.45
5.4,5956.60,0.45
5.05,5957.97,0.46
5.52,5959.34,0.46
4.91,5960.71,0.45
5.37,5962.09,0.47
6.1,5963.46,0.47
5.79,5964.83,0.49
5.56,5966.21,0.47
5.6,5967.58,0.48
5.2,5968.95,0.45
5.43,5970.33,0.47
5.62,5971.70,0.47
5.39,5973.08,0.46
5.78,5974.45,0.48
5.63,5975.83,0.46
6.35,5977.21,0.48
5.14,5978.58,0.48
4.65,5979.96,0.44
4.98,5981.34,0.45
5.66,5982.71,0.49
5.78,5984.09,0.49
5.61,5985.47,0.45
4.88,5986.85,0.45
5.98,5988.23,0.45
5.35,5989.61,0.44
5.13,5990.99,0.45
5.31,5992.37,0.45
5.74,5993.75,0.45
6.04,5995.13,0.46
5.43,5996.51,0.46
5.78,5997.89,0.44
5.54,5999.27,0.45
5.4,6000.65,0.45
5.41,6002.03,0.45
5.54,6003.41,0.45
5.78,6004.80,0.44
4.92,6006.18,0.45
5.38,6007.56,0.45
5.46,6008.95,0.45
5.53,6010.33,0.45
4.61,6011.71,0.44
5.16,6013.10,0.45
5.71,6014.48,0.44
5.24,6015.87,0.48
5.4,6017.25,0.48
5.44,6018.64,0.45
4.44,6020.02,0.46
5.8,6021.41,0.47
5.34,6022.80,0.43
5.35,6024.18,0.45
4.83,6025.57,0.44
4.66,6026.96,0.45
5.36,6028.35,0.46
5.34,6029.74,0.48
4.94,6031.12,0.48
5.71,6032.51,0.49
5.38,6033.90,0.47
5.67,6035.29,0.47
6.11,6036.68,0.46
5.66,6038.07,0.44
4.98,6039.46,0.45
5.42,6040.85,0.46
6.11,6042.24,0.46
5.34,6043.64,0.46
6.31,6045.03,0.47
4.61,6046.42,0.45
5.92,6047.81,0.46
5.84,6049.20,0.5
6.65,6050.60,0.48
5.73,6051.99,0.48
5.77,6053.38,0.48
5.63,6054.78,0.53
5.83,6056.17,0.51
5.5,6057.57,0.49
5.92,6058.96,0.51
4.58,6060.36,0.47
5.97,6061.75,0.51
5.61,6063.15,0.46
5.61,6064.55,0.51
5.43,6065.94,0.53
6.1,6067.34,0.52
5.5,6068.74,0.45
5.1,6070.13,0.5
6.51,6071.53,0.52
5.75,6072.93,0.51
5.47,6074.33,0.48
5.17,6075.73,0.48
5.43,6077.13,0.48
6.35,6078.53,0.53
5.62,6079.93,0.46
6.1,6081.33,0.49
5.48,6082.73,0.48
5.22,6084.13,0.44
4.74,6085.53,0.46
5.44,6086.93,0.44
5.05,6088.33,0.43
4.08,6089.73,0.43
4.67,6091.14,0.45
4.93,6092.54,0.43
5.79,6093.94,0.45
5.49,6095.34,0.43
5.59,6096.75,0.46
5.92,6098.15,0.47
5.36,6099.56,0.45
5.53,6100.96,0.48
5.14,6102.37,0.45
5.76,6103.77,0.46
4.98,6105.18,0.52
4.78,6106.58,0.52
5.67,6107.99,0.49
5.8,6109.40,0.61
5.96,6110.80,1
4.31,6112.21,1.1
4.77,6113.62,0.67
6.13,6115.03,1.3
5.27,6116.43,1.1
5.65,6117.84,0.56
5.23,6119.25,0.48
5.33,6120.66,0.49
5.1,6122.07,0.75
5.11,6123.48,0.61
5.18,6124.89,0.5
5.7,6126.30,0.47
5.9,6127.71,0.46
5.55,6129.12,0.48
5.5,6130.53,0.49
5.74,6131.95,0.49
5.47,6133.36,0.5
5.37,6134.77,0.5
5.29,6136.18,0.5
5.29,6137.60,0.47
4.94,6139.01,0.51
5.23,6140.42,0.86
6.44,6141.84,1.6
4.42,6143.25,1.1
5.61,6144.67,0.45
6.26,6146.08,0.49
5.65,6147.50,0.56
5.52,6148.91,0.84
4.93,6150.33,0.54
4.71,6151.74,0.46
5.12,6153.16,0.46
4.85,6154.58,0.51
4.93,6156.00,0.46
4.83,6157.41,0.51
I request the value -2.73 angstrom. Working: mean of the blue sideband 5.49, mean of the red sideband 5.24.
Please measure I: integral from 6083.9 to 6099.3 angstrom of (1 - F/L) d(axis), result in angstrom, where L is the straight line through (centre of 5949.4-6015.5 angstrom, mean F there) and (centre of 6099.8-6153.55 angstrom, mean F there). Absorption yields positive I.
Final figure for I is 0.6 angstrom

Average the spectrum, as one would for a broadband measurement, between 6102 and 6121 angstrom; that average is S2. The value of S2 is 5.35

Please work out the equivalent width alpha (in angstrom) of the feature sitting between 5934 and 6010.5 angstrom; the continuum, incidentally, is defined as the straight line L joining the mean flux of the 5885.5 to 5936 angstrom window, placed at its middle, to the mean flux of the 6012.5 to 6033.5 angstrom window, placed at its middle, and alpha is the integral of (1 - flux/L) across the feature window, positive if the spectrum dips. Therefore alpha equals -4.1 angstrom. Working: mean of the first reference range 5.14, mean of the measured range 5.48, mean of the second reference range 5.25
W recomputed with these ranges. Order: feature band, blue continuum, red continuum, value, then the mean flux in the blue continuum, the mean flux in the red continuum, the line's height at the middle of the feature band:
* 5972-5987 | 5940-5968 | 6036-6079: 0.3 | 5.53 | 5.67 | 5.56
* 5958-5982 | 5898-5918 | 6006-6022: -0.8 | 5.32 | 5.27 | 5.29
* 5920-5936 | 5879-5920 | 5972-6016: -0.7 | 5.06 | 5.45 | 5.18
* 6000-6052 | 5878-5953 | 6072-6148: -1.0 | 5.23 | 5.4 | 5.33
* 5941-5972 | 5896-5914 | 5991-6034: -1.3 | 5.22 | 5.35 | 5.28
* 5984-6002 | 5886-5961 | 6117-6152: -0.8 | 5.24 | 5.41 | 5.3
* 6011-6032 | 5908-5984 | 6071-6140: 1.0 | 5.46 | 5.4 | 5.43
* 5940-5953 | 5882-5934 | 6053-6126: -1.2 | 5.13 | 5.43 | 5.19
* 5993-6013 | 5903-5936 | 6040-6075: 0.5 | 5.43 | 5.68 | 5.59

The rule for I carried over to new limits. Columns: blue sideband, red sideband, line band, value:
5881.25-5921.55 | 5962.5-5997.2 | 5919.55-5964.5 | -1.1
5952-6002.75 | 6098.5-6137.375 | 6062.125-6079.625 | -0.8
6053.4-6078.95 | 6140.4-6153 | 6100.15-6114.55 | 0.6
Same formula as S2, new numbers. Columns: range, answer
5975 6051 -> 5.45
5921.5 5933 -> 5.32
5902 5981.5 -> 5.44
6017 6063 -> 5.5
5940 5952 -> 5.66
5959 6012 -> 5.47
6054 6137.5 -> 5.44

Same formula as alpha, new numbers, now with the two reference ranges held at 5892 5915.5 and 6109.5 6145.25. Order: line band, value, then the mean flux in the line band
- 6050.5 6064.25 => -1.0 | 5.67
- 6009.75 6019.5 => -0.1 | 5.28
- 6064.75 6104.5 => -0.9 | 5.46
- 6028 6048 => -0.9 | 5.52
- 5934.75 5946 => -0.7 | 5.44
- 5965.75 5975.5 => -0.6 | 5.52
